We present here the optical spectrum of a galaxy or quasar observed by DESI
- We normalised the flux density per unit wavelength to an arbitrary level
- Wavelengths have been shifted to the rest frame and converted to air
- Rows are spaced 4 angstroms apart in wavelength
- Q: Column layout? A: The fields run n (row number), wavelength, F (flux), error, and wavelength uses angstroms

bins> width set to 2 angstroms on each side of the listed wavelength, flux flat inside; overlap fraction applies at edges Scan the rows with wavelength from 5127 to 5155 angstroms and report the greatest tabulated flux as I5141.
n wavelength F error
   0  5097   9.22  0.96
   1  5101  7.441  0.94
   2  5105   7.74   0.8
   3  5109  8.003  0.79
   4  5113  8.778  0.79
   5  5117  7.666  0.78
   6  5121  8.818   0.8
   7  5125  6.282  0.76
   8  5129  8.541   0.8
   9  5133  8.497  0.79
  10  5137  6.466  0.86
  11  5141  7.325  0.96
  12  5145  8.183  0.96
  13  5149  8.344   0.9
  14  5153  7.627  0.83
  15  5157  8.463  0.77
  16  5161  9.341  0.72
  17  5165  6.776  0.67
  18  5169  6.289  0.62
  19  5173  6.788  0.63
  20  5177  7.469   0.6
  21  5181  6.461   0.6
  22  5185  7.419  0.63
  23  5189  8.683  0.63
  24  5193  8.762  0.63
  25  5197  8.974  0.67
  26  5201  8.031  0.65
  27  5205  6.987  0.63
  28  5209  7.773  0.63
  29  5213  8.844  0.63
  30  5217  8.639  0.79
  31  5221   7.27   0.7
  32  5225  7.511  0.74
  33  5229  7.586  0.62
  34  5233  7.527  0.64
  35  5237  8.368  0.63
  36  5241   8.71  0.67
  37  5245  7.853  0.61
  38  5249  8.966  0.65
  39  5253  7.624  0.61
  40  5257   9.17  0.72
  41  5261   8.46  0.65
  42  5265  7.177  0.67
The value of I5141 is 8.541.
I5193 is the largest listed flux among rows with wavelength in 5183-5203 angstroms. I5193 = 8.974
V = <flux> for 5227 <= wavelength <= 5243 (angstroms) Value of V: 8.05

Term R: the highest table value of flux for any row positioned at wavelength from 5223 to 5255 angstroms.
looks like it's 8.966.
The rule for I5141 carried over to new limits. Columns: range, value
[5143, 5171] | 9.341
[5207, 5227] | 8.844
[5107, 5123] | 8.818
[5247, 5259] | 9.17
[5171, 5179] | 7.469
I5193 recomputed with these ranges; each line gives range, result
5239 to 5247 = 8.71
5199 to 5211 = 8.031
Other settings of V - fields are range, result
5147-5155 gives 7.99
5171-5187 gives 7.03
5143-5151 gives 8.26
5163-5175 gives 6.62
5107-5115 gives 8.39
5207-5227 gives 8.01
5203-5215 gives 7.87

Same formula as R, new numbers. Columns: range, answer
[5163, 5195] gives 8.762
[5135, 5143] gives 7.325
